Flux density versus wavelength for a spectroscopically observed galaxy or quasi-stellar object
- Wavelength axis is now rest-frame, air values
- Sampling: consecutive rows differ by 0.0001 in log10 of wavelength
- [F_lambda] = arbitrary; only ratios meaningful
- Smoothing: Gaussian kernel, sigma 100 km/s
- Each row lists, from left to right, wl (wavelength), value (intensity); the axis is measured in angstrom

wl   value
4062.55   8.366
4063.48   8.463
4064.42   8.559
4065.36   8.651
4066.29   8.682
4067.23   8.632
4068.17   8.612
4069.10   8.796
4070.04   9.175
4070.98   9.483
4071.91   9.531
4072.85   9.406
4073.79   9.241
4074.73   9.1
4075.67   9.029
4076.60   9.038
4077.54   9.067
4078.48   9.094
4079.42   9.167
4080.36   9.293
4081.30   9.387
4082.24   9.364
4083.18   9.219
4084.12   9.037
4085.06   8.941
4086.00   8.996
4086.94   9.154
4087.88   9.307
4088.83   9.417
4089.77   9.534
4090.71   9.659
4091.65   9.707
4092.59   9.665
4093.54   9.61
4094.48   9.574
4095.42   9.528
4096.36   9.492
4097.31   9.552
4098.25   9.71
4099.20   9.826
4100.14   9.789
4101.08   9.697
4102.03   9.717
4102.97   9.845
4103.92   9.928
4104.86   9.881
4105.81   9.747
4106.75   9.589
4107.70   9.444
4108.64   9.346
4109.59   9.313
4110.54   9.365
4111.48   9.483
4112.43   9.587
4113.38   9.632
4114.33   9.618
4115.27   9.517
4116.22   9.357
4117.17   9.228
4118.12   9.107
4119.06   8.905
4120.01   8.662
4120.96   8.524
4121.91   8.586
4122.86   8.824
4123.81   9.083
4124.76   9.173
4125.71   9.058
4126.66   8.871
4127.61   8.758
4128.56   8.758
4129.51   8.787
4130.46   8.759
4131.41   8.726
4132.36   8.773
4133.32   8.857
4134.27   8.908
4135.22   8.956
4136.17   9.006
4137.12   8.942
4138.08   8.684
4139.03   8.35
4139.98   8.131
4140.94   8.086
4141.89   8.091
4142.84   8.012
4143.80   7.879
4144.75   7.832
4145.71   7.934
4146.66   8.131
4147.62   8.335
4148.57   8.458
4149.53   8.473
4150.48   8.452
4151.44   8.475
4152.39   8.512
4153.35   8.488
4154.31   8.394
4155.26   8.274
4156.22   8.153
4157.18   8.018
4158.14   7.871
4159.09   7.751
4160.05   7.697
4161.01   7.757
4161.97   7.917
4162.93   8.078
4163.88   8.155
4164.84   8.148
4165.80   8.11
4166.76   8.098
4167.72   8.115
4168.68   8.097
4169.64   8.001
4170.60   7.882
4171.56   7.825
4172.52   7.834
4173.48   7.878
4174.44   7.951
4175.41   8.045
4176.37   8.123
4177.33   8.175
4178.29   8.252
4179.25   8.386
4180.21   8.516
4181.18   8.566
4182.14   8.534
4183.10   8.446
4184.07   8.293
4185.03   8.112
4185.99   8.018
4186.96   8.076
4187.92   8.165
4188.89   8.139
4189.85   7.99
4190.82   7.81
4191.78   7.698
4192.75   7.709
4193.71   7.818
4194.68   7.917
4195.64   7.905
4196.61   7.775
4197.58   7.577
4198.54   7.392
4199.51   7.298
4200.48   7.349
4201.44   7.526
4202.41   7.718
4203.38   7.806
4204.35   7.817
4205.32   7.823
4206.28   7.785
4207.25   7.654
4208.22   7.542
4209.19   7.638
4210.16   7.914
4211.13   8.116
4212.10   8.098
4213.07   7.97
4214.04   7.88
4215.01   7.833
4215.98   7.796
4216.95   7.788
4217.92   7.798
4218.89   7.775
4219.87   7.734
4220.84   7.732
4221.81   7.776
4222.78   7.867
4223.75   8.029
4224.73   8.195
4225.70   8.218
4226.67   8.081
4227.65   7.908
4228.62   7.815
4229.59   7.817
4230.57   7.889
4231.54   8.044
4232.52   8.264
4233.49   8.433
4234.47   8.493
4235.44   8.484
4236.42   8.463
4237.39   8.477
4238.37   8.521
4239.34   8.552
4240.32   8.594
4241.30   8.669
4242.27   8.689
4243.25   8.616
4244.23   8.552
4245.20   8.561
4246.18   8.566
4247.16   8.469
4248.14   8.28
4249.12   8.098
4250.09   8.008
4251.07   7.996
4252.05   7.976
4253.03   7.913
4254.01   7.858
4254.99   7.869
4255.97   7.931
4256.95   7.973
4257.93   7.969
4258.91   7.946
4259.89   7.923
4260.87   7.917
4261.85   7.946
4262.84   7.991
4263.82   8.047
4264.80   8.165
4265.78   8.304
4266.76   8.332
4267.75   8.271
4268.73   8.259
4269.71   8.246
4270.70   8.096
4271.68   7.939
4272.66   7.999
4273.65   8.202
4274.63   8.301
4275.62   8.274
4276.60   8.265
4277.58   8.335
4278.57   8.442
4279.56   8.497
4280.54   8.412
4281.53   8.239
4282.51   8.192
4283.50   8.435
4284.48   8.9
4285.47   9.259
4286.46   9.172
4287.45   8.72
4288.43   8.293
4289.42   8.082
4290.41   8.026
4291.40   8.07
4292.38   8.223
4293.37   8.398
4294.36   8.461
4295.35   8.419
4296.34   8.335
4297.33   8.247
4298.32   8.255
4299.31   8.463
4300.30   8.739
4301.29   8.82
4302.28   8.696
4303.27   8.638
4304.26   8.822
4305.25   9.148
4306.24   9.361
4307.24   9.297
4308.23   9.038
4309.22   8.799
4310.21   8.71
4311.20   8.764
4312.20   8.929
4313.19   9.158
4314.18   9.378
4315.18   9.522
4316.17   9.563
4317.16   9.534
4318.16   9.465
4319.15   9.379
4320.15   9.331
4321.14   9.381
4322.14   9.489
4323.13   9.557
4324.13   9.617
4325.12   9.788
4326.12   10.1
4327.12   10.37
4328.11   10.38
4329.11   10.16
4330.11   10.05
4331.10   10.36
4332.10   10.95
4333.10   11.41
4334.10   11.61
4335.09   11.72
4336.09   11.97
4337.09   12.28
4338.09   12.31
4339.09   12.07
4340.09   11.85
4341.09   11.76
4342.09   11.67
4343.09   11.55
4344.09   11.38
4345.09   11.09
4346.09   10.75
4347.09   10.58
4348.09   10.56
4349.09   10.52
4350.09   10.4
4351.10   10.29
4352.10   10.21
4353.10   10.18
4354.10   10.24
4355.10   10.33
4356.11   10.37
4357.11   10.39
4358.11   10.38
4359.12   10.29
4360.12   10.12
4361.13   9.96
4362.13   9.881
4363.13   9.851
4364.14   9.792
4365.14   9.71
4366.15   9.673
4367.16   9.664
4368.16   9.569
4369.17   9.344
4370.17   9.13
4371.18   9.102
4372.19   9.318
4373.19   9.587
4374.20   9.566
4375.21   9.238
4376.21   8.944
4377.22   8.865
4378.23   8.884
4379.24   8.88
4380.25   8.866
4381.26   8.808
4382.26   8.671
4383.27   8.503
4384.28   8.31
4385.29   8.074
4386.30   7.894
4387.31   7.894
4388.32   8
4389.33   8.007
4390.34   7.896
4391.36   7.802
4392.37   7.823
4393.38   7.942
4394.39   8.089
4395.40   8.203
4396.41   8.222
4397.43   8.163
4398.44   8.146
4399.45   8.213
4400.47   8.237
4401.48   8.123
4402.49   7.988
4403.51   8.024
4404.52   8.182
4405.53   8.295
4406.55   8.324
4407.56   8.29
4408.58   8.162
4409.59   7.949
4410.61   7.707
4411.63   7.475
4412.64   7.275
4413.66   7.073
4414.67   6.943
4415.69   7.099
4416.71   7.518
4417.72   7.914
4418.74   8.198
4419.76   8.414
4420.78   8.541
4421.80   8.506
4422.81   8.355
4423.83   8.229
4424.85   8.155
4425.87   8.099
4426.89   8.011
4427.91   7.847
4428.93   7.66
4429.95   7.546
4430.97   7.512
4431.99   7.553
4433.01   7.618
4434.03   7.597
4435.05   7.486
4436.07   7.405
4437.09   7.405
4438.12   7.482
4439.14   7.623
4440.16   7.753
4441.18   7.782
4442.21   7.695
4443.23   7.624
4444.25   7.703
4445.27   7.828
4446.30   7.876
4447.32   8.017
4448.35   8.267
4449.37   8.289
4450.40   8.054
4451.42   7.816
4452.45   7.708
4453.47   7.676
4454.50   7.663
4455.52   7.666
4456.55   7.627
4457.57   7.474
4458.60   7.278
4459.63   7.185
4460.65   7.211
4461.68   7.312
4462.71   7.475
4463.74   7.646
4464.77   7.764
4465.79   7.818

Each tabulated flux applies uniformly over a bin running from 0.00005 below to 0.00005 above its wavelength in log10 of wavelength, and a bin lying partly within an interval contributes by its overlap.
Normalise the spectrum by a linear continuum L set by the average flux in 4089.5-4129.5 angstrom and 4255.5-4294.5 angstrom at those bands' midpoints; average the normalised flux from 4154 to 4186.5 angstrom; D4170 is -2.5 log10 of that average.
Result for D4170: 0.110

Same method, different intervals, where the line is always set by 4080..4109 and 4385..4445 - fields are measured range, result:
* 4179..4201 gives 0.14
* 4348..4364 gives -0.24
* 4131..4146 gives 0.10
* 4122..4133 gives 0.06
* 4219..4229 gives 0.12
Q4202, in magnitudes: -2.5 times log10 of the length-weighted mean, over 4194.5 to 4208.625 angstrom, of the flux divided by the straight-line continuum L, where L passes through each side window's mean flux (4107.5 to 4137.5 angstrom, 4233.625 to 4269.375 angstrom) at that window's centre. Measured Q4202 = 0.12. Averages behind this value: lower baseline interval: 9.06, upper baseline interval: 8.24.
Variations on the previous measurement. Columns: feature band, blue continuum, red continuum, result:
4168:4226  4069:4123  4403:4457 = 0.126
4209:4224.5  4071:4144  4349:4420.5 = 0.148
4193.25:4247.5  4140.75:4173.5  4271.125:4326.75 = 0.052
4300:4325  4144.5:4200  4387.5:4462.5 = -0.158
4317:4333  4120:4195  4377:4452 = -0.221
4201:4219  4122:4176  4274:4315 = 0.086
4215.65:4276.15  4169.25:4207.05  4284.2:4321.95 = 0.033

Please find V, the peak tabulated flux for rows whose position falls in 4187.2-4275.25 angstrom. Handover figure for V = 8.689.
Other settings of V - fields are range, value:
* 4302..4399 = 12.31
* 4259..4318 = 9.563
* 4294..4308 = 9.361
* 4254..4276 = 8.332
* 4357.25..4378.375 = 10.38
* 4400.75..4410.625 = 8.324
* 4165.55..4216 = 8.566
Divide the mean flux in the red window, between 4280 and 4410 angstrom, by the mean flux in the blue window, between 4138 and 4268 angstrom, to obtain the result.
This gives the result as 1.2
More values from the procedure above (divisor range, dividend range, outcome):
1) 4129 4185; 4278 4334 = 1.10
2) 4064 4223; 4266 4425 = 1.06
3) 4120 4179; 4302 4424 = 1.12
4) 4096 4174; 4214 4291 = 0.94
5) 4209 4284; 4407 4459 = 0.95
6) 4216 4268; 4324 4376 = 1.28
